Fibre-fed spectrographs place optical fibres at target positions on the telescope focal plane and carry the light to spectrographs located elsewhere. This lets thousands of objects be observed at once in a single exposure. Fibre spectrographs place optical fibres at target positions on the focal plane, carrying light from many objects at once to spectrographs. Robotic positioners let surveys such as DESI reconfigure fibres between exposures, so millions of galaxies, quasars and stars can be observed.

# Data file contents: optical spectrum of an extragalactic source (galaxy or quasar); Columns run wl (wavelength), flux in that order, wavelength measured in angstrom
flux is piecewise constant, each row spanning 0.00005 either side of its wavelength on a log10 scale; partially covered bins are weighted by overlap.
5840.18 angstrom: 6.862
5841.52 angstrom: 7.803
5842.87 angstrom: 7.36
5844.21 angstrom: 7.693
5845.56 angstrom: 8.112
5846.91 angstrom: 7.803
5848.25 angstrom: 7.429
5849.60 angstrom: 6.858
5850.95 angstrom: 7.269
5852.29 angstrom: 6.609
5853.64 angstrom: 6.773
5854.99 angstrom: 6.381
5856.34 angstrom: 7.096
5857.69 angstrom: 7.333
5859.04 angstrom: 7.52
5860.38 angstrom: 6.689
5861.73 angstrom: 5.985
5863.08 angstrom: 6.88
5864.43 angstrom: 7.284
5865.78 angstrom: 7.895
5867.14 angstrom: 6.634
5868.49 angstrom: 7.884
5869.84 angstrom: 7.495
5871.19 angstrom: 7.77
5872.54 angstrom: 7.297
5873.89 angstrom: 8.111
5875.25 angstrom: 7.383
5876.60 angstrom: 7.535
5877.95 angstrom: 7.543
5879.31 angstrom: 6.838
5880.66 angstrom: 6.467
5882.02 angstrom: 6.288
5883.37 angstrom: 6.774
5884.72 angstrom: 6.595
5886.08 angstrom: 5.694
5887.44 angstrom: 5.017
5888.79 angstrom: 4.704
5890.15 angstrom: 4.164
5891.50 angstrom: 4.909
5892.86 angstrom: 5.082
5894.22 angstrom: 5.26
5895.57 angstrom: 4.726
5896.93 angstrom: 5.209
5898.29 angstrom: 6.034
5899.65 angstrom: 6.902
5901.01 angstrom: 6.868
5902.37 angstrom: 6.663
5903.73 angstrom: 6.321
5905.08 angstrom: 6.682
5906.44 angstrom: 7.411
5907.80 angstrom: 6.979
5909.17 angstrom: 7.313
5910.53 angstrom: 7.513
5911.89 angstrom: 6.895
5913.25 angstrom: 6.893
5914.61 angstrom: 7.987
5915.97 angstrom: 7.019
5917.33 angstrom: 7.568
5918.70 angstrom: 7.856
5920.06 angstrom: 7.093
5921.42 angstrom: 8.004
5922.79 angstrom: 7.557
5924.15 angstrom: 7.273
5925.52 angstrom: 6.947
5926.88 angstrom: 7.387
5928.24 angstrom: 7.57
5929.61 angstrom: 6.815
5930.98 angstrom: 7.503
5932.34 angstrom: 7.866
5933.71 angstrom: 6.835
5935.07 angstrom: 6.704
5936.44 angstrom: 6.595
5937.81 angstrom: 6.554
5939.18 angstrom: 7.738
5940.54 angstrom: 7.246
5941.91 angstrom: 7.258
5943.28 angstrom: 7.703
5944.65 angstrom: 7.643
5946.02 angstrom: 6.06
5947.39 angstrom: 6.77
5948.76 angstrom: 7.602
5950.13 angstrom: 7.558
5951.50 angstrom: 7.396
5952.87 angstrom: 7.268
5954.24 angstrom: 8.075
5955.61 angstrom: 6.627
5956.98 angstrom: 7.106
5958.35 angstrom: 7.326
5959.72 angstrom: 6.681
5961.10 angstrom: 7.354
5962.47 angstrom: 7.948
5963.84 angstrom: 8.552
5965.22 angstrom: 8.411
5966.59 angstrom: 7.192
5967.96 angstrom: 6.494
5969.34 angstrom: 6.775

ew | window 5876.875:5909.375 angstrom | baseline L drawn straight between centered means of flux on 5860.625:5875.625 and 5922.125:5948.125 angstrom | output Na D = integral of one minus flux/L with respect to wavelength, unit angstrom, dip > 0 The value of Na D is 5.1 angstrom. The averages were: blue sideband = 7.31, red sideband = 7.16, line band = 6.1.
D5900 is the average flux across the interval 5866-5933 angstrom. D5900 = 6.79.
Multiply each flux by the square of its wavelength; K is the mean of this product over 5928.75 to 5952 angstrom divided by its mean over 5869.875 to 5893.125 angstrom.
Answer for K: 1.14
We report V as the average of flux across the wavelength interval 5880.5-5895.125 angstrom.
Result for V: 5.5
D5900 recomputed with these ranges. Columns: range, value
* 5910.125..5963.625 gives 7.29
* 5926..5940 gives 7.16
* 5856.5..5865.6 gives 7.01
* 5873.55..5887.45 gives 6.79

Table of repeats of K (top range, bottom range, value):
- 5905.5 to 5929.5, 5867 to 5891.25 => 1.12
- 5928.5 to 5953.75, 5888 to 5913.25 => 1.19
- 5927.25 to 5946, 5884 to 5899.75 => 1.38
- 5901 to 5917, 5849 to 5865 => 1.04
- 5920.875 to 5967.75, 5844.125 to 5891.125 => 1.09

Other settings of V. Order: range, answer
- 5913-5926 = 7.44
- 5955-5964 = 7.31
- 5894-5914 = 6.55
